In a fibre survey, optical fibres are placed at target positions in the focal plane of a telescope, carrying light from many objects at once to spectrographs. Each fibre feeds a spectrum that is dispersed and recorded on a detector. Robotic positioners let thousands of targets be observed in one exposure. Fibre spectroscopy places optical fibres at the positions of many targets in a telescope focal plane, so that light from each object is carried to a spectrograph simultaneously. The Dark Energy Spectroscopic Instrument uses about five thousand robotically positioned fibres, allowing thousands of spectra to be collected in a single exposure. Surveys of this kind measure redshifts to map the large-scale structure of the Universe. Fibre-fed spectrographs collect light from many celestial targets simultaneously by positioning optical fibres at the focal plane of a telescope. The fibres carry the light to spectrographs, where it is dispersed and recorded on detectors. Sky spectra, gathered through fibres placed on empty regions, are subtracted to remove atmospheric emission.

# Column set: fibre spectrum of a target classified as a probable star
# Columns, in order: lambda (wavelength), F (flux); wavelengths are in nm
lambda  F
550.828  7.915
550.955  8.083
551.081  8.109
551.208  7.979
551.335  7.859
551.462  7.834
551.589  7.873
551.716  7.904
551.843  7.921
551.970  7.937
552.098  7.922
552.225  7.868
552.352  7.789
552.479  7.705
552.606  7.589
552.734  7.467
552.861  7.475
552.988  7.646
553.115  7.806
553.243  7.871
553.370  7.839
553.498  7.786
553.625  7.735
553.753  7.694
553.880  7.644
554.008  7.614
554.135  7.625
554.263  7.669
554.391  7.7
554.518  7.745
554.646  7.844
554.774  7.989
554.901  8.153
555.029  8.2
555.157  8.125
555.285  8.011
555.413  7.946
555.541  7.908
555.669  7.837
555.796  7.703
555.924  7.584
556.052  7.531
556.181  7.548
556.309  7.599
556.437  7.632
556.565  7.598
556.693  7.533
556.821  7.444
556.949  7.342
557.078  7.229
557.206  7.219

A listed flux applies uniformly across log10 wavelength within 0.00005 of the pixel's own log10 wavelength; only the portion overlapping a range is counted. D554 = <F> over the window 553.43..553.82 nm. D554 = 7.74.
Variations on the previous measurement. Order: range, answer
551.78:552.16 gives 7.91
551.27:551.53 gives 7.84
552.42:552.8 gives 7.58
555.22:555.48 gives 7.97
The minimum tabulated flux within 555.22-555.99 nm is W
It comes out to 7.584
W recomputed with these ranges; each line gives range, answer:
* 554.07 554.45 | 7.625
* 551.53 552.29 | 7.868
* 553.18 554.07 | 7.614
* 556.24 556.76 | 7.533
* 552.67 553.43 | 7.467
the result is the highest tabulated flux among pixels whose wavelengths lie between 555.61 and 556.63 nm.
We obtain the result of 7.837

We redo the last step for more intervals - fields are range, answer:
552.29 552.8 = 7.789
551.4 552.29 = 7.937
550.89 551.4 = 8.109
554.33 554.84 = 7.989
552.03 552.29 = 7.922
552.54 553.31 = 7.871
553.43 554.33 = 7.786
